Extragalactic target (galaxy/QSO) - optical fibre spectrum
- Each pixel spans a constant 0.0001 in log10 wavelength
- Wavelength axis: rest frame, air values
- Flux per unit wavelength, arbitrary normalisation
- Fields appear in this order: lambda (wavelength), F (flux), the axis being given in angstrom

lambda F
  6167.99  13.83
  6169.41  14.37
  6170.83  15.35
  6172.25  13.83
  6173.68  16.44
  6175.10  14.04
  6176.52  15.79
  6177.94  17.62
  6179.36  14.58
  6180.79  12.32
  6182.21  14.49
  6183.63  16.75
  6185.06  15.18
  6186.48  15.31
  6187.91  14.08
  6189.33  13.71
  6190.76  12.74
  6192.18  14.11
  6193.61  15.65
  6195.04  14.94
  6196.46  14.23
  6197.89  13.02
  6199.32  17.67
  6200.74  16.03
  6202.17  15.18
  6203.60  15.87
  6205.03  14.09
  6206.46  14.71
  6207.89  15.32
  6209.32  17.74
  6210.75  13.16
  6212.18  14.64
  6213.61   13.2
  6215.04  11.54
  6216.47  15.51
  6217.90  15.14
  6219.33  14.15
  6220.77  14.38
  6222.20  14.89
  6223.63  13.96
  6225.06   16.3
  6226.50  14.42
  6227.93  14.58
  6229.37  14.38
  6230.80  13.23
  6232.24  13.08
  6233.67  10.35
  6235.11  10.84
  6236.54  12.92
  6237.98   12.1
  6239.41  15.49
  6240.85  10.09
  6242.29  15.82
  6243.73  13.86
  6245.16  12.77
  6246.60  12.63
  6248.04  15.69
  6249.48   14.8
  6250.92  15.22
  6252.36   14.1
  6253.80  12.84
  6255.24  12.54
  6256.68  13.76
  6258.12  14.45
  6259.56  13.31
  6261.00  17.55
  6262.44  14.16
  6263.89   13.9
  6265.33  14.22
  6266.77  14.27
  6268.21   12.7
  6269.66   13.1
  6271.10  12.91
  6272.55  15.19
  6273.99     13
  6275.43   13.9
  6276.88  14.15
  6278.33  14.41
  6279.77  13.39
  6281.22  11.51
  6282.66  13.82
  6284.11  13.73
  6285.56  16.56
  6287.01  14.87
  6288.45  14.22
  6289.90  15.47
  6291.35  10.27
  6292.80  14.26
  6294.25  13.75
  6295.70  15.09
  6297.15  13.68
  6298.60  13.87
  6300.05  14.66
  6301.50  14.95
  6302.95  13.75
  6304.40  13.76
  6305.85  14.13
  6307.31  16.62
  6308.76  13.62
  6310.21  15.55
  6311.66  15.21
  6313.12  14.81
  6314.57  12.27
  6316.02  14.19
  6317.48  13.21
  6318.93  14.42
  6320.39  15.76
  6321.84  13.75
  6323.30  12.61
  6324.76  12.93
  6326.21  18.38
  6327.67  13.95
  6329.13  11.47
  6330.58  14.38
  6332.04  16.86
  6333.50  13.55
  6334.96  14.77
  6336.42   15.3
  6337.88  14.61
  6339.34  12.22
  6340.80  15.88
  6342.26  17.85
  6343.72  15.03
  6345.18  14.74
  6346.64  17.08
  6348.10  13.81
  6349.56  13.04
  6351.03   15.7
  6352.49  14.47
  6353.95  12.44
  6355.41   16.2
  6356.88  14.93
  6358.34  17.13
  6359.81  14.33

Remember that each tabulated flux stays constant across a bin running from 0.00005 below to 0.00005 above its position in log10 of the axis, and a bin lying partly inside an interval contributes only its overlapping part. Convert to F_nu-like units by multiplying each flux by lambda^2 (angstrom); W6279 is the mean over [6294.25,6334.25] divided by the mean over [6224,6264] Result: 1.07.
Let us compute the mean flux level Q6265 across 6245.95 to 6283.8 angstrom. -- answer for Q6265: 13.9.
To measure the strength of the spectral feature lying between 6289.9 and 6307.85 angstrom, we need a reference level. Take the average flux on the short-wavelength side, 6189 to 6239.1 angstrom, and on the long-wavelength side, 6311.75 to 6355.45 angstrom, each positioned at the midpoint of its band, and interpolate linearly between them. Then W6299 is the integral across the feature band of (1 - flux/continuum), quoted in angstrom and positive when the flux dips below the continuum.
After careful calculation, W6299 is 0.4 angstrom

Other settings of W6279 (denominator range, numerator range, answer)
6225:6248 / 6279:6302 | 1.07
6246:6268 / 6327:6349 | 1.07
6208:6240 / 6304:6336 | 1.06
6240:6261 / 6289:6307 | 1.03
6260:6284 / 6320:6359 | 1.09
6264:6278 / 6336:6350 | 1.12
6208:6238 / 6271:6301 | 1.03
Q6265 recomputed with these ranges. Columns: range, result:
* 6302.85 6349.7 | 14.6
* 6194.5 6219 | 14.8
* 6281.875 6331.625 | 14.2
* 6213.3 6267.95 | 13.9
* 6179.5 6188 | 14.7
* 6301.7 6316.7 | 14.4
